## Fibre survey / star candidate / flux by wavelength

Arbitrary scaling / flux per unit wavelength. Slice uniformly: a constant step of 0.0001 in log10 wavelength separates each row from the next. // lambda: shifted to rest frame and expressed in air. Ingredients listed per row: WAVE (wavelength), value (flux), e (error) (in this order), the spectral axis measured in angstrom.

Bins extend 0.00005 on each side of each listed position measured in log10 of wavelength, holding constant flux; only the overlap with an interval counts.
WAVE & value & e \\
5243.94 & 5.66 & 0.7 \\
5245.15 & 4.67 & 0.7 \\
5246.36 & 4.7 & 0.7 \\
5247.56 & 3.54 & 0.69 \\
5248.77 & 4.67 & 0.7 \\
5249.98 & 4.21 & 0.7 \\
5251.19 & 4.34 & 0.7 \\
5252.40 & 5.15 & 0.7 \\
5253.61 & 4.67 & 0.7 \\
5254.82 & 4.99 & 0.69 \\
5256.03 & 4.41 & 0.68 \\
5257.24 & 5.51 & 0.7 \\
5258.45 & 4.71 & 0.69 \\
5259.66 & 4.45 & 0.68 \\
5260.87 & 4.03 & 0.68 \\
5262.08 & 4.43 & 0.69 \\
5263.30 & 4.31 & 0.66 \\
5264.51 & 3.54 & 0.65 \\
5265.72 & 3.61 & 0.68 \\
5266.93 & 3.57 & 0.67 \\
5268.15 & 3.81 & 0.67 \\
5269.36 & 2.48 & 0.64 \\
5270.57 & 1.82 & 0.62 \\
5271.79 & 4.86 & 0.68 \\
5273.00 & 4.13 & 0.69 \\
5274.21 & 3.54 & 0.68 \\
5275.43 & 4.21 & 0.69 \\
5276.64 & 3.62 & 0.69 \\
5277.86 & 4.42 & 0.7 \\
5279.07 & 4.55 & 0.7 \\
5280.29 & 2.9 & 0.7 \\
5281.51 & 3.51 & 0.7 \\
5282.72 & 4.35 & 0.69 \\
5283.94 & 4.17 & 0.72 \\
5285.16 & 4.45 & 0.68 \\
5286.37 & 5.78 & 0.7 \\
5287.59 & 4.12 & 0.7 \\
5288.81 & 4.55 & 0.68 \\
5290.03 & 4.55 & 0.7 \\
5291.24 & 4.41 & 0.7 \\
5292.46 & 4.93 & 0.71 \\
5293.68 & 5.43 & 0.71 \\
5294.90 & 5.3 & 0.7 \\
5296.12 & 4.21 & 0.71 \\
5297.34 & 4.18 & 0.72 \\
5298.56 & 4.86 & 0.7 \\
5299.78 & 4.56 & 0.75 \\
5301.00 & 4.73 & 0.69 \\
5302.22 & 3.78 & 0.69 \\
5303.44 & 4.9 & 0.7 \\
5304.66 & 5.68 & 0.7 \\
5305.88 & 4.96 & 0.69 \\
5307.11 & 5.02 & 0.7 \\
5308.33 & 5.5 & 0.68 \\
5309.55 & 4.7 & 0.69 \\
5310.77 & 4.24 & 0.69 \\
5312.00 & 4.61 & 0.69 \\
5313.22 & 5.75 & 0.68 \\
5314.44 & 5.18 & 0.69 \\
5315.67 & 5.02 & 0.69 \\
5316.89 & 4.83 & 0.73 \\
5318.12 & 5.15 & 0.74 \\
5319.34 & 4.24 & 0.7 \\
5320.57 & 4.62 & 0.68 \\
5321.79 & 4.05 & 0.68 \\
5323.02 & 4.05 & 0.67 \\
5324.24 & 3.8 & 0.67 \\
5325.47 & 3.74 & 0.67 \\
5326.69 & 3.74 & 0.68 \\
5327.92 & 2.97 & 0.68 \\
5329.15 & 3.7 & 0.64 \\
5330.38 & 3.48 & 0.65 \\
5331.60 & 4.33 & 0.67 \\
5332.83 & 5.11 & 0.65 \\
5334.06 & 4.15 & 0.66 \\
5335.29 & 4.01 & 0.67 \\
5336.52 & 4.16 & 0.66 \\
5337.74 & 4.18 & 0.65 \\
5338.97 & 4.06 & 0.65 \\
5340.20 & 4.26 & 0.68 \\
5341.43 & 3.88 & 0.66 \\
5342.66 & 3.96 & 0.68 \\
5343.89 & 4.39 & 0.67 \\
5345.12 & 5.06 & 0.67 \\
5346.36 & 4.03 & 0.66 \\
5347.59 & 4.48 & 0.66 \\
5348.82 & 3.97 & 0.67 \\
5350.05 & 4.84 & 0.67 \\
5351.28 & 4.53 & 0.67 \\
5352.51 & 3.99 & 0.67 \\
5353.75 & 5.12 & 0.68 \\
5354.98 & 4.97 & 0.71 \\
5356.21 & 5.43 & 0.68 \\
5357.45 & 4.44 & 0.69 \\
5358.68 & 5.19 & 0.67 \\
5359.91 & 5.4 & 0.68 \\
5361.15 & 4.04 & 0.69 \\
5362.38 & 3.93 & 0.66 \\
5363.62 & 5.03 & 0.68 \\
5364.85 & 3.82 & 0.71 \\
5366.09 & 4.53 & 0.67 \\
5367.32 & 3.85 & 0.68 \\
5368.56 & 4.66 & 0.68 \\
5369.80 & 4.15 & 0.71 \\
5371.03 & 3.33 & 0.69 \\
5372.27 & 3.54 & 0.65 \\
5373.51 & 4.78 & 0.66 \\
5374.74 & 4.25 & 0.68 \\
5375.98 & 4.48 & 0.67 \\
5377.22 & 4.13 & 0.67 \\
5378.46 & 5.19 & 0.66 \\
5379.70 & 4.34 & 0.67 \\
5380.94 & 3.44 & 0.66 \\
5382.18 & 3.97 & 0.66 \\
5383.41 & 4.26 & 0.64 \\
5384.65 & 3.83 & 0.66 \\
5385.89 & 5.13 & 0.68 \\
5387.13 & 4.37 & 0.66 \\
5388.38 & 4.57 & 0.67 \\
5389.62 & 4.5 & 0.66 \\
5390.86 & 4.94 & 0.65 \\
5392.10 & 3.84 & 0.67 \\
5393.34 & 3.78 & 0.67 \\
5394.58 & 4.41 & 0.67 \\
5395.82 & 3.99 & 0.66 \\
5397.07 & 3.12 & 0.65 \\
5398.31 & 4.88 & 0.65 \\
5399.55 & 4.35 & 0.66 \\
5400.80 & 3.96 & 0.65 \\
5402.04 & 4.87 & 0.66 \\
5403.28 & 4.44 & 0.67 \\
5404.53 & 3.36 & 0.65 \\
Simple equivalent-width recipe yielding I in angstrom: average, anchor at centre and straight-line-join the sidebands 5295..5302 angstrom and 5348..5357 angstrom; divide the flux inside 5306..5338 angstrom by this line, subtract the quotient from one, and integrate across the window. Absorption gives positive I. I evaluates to 1.3 angstrom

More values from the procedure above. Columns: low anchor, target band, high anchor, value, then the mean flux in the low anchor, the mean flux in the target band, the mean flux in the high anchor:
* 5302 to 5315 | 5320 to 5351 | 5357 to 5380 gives 3.8 angstrom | 4.97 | 4.13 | 4.37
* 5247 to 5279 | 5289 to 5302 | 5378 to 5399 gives -1.6 angstrom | 4.12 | 4.68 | 4.26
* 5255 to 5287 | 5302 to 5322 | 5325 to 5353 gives -3.7 angstrom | 4.06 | 4.87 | 4.14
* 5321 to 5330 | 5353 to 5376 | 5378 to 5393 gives -1.9 angstrom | 3.73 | 4.47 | 4.35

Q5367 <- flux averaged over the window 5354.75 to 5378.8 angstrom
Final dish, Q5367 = 4.44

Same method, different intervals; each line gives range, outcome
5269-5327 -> 4.43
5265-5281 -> 3.65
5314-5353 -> 4.25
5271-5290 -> 4.2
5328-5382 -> 4.32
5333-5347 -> 4.22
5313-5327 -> 4.5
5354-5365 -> 4.75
